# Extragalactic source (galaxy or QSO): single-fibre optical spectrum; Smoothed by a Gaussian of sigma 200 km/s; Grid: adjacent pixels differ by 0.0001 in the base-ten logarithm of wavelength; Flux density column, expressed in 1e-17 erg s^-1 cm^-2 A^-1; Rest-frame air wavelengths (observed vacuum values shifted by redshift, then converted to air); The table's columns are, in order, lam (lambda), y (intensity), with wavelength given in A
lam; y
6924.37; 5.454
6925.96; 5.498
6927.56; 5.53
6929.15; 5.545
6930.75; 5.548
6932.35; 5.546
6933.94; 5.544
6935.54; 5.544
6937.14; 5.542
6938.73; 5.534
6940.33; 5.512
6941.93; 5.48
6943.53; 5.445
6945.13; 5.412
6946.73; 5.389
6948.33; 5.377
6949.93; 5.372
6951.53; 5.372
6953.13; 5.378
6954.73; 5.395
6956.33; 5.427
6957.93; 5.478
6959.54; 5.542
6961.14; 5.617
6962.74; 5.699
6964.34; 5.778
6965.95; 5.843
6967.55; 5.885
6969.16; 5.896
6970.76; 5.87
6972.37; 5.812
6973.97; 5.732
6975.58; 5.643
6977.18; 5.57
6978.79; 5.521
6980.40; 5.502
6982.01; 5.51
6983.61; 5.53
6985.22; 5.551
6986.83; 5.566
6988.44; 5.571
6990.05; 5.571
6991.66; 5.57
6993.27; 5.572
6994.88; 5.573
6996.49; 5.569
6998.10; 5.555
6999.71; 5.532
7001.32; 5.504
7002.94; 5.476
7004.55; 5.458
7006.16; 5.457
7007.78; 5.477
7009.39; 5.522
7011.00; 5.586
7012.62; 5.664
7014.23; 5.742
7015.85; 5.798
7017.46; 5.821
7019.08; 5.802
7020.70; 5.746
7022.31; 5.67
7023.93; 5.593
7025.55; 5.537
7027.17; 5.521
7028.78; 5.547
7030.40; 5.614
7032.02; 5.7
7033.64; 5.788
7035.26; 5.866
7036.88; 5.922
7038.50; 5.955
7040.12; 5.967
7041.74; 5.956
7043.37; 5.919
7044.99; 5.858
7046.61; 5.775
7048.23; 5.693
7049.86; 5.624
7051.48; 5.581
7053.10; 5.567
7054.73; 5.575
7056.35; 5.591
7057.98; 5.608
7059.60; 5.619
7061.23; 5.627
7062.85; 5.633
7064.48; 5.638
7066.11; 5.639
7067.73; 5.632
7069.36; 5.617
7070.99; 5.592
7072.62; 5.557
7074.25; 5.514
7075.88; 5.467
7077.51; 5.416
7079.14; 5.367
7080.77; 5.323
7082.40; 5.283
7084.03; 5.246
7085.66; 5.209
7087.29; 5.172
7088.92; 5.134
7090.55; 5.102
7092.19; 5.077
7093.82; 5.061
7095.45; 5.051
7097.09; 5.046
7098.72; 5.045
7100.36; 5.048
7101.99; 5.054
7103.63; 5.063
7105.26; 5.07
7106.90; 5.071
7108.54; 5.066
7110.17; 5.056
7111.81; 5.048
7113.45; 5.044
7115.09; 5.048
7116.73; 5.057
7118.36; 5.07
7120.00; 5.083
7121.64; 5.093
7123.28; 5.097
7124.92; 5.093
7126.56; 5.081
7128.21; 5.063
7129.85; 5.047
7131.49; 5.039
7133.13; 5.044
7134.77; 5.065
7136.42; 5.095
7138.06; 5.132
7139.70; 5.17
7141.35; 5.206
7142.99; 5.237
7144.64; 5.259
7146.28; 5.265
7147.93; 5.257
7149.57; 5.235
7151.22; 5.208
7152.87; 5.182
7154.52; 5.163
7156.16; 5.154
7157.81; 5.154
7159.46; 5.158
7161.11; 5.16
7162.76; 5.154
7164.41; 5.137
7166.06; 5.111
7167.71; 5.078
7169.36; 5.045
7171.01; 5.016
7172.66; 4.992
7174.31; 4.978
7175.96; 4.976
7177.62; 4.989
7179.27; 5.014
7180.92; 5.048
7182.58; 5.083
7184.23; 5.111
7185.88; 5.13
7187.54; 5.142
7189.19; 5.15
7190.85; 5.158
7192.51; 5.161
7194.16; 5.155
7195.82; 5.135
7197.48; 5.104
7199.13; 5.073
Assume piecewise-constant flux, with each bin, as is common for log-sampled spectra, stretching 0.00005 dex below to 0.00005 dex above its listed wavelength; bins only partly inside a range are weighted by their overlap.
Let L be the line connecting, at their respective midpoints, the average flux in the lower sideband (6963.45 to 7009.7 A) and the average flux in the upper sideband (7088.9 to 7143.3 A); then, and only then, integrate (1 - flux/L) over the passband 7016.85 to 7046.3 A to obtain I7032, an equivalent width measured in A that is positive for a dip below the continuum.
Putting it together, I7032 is -1.9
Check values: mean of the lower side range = 5.61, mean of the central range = 5.76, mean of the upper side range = 5.08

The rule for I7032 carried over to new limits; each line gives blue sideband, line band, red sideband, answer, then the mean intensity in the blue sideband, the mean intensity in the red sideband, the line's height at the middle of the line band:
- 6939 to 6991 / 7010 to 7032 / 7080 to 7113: -1.2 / 5.57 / 5.11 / 5.37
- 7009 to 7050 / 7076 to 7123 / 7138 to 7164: 2.6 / 5.74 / 5.19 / 5.43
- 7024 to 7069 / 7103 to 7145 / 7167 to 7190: 1.8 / 5.7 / 5.06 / 5.32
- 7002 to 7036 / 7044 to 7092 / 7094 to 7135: -1.4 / 5.64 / 5.06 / 5.34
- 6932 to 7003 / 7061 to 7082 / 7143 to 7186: -0.8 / 5.56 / 5.12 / 5.33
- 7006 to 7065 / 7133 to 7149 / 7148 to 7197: 0.2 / 5.69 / 5.11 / 5.25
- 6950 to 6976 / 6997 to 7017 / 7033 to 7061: 0.5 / 5.64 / 5.75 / 5.7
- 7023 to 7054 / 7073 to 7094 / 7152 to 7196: 1.0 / 5.73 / 5.1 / 5.52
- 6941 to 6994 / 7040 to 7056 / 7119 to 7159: -1.1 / 5.57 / 5.14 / 5.37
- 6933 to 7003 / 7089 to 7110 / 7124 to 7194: 0.8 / 5.56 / 5.12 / 5.26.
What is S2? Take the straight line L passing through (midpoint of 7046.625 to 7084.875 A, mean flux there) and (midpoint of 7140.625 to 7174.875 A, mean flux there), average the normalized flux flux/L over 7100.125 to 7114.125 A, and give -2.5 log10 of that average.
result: 0.06 mag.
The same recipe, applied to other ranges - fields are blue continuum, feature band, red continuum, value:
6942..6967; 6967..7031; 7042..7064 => -0.01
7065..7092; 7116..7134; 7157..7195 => 0.04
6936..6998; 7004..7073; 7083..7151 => -0.06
